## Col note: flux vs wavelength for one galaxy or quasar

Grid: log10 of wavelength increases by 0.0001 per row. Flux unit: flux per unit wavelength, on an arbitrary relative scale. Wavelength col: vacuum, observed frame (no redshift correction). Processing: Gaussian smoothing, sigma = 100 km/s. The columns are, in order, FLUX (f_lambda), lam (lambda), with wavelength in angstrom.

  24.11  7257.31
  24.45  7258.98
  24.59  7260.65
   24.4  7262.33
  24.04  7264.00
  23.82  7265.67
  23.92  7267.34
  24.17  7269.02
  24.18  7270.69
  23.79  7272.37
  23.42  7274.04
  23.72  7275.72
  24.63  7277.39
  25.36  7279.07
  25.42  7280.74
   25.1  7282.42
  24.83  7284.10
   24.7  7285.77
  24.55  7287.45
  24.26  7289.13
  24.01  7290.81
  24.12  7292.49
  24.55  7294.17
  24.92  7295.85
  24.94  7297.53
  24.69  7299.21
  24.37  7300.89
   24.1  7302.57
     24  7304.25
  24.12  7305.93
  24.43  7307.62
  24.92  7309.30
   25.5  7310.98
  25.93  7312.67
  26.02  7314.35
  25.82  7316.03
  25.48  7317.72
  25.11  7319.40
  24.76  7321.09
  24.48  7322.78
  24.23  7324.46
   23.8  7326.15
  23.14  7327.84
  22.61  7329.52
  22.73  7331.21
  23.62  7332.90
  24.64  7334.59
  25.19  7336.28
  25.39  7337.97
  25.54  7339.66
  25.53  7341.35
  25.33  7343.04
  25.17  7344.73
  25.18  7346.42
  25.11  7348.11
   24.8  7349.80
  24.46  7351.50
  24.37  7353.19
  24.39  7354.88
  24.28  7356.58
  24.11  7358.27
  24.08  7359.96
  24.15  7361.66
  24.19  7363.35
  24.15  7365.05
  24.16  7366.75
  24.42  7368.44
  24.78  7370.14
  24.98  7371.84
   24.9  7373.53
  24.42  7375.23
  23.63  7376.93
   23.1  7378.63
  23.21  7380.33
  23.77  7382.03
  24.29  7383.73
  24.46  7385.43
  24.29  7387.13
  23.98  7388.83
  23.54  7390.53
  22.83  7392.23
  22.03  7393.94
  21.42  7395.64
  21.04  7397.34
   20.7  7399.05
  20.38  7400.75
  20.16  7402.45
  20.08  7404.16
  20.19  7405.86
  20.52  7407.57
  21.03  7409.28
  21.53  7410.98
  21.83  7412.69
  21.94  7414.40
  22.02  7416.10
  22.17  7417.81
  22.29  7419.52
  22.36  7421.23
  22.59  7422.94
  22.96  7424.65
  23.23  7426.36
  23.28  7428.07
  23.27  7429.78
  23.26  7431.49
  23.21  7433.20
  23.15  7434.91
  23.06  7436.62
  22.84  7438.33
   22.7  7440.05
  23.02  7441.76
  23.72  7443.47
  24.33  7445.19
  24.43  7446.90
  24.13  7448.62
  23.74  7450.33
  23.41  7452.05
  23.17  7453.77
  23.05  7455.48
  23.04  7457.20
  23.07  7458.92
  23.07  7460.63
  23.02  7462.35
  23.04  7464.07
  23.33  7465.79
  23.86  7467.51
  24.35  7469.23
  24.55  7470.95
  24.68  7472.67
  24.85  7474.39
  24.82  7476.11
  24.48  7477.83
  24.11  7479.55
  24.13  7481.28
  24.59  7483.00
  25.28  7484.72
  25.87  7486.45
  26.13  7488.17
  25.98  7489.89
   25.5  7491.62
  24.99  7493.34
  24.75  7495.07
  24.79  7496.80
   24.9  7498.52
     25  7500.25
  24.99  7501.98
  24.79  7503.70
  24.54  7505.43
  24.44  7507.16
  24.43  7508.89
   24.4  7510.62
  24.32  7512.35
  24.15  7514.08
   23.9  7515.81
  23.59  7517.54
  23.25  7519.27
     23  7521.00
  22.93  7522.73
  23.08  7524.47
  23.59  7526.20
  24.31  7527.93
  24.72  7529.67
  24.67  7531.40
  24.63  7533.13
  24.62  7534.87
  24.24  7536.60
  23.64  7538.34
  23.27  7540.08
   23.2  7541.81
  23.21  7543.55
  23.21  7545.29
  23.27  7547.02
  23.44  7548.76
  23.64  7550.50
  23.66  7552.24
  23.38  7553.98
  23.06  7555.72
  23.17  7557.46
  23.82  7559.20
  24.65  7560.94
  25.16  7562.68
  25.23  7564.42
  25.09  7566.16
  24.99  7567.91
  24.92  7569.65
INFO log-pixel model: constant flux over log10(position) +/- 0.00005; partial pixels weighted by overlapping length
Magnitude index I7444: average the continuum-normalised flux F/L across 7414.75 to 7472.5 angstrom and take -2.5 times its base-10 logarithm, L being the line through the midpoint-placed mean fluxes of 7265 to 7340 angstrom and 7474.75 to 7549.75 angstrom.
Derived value 0.05 mag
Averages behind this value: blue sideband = 24.5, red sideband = 24.3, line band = 23.2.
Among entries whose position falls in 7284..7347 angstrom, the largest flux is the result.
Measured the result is 26.02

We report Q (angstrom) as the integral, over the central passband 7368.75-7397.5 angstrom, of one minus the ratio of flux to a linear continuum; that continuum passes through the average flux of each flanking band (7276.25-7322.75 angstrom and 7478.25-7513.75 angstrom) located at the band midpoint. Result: 1.4 angstrom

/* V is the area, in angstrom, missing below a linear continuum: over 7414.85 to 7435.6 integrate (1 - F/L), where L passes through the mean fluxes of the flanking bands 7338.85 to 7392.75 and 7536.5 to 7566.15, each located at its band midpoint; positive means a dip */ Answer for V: 1.2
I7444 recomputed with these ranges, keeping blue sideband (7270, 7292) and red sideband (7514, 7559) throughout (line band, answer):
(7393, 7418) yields 0.14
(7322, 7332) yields 0.04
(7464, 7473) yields -0.01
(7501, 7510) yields -0.04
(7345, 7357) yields -0.02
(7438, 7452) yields 0.01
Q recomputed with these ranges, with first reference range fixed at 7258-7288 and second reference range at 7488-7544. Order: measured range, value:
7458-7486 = 0.2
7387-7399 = 0.9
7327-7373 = -0.2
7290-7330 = -0.4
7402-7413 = 1.6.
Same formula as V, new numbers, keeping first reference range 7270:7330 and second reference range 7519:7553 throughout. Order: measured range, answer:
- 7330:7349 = -0.3 angstrom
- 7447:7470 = 0.5 angstrom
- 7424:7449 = 0.7 angstrom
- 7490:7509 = -0.9 angstrom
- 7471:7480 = -0.3 angstrom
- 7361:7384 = 0.1 angstrom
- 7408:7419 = 1.1 angstrom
